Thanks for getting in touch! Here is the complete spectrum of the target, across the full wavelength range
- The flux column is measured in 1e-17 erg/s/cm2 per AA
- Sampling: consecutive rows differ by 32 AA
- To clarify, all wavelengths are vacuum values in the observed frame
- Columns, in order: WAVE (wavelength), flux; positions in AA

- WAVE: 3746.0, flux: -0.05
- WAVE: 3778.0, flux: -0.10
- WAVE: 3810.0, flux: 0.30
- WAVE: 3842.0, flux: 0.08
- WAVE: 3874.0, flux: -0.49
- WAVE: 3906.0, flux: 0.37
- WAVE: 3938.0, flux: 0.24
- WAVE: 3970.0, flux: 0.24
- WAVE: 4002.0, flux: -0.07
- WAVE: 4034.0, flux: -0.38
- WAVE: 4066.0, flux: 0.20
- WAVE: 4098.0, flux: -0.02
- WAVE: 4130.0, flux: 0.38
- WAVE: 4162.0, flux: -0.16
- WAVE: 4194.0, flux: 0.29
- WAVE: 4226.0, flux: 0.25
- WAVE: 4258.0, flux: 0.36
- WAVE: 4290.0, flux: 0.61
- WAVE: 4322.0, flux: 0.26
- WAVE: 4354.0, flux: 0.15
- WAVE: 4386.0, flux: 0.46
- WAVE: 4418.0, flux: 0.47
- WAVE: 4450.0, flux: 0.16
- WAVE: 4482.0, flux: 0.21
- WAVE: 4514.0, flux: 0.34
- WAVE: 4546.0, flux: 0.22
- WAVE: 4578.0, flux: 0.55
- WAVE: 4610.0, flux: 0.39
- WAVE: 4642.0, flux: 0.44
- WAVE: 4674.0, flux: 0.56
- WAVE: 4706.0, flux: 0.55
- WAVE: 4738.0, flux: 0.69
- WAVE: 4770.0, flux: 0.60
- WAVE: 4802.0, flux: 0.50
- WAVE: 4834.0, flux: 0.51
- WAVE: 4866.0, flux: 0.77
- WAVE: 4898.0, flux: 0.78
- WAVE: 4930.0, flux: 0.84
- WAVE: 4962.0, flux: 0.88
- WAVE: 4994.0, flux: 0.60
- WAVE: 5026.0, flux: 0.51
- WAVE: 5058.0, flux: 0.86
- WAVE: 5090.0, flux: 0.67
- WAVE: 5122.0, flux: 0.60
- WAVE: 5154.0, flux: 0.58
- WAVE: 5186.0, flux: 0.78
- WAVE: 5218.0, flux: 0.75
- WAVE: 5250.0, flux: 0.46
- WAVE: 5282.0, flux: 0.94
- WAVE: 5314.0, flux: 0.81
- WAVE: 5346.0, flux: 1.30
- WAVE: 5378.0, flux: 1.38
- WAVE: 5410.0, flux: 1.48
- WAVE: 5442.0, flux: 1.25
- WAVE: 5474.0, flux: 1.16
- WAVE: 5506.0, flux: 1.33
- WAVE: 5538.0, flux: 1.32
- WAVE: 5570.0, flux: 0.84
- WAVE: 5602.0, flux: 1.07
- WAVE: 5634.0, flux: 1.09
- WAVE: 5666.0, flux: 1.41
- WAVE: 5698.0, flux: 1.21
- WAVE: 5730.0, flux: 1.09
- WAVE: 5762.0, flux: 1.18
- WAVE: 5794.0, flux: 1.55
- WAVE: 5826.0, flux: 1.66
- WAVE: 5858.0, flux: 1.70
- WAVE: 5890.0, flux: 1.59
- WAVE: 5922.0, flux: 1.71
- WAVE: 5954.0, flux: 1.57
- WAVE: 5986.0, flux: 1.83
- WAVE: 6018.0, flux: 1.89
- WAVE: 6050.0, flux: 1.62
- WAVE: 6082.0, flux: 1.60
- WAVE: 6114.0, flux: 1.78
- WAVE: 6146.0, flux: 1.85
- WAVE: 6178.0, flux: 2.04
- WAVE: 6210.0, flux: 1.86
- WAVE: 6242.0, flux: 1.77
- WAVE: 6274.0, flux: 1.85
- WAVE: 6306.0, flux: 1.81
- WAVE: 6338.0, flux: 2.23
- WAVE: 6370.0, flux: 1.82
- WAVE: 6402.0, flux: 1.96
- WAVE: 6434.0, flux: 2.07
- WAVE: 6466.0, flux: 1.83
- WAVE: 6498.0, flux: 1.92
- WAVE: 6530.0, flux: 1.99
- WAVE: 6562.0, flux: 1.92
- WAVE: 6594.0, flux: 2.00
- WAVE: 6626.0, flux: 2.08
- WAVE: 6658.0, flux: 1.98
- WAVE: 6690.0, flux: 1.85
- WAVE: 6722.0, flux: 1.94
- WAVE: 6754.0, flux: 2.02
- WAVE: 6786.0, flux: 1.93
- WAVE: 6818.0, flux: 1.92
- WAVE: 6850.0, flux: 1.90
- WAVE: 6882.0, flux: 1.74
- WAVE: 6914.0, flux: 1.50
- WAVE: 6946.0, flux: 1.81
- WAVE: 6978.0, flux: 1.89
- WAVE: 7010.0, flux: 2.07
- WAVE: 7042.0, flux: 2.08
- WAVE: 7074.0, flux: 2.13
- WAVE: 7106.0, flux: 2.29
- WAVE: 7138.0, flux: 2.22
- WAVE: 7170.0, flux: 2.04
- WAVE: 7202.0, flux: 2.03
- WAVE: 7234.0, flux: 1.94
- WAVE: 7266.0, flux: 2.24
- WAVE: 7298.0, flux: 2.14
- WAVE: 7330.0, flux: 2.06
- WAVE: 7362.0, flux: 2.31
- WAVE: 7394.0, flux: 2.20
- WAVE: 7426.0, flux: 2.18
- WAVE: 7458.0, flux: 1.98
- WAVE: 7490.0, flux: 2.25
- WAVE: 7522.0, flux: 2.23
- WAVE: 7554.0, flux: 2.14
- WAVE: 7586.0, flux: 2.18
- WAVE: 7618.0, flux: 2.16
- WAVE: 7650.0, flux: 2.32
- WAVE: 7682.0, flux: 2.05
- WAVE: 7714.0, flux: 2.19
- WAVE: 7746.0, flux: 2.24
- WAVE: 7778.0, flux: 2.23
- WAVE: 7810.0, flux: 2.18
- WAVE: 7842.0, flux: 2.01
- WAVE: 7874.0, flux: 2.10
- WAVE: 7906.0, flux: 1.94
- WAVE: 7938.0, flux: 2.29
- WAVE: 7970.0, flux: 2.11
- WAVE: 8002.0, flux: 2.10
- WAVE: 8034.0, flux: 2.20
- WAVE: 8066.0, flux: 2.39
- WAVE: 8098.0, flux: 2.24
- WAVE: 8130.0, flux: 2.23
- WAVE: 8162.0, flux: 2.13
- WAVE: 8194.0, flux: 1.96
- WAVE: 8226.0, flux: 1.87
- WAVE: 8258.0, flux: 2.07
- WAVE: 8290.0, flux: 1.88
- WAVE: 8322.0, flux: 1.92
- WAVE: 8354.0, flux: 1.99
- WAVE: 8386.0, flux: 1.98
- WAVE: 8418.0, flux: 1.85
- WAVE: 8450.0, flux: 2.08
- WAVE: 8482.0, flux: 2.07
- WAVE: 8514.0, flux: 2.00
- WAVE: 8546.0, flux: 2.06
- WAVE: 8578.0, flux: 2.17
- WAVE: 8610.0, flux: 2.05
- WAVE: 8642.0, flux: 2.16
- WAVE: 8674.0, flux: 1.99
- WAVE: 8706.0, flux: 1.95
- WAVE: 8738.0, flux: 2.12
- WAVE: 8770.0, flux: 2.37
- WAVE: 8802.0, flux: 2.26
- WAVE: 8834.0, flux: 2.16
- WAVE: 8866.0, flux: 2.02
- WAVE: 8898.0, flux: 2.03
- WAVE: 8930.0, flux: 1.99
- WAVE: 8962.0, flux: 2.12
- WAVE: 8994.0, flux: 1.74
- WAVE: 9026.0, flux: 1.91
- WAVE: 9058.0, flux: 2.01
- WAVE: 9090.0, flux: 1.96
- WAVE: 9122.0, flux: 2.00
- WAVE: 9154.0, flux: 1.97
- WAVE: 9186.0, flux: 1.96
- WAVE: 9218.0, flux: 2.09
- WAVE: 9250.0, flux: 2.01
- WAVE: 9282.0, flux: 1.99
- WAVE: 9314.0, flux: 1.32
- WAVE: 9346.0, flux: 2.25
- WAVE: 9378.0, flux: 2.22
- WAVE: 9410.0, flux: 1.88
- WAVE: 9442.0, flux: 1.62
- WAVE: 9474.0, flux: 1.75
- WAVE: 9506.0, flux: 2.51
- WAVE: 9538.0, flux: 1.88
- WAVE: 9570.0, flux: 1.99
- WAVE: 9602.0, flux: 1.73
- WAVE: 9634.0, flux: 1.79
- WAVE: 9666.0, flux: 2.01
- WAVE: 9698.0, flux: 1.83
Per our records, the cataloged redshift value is 0.33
